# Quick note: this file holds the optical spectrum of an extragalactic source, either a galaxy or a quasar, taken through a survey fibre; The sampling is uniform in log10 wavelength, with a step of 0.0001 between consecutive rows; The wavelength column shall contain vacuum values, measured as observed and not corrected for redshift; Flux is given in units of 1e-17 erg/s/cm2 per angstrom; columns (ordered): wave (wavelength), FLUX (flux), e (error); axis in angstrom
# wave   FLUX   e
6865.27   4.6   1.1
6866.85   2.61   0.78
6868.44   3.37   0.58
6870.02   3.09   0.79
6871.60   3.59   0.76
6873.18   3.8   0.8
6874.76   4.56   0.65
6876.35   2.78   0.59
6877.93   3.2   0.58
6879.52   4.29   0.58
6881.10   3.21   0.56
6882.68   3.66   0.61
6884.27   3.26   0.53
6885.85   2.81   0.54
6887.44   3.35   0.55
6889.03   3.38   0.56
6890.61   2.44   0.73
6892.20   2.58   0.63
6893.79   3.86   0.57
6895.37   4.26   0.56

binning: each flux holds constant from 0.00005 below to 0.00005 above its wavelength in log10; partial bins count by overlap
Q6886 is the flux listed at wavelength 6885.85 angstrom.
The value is 2.81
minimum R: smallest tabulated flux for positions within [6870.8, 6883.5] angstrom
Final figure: 2.78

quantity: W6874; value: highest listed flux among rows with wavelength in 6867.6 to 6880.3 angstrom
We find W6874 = 4.56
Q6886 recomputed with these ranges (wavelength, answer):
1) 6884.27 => 3.26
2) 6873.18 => 3.8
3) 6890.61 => 2.44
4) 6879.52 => 4.29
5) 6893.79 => 3.86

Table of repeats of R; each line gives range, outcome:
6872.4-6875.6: 3.8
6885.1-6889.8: 2.81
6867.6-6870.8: 3.09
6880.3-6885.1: 3.21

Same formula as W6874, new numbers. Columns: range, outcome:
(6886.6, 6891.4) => 3.38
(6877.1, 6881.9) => 4.29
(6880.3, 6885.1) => 3.66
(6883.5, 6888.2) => 3.35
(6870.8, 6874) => 3.8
